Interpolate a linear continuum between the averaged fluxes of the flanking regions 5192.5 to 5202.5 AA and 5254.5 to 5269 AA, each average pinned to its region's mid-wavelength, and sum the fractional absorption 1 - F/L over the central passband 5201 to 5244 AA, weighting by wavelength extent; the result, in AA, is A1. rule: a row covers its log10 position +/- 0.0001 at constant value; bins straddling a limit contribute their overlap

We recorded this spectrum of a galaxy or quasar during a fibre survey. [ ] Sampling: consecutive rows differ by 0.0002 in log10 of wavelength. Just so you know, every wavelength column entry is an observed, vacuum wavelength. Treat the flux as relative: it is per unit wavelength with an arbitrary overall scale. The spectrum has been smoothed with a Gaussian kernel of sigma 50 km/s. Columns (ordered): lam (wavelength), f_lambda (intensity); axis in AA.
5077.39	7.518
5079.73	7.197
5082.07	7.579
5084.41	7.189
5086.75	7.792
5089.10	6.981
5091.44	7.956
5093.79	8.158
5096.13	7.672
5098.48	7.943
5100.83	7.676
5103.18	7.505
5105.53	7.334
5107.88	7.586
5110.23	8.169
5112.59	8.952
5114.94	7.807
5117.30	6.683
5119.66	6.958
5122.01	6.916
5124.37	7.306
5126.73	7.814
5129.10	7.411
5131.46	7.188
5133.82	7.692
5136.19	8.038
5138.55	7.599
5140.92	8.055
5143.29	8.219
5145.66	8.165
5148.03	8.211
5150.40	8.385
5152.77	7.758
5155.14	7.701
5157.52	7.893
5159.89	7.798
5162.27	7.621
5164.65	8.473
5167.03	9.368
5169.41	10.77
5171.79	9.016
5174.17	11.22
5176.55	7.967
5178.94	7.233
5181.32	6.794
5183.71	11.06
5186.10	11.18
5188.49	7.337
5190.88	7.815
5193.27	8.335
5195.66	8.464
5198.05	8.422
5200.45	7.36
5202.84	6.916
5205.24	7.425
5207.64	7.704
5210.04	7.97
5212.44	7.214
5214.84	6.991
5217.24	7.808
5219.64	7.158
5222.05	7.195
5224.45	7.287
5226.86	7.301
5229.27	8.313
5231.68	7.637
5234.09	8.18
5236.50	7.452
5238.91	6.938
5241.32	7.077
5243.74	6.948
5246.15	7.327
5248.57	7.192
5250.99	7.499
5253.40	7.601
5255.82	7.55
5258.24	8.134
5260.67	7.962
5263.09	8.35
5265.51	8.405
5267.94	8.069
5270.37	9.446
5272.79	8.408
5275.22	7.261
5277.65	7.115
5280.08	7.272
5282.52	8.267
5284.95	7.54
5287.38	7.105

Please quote 3.33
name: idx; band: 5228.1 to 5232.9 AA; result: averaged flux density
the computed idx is 7.97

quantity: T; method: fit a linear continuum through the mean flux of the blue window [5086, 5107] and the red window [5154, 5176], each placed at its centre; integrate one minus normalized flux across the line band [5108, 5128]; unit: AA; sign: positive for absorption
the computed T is 1.1 AA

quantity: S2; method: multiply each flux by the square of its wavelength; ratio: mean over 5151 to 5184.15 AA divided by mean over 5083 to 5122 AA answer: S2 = 1.2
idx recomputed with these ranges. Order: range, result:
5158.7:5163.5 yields 7.72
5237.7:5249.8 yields 7.1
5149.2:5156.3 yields 7.96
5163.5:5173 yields 9.42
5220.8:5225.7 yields 7.24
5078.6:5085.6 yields 7.33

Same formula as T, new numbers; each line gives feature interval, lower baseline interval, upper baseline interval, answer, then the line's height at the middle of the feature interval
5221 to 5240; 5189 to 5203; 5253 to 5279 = 1.0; 7.98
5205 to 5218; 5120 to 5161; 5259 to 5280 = 0.7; 7.94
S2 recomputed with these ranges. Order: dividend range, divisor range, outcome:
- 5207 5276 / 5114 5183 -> 0.99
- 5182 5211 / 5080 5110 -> 1.13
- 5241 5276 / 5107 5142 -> 1.09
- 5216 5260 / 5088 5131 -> 1.04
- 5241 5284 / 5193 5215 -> 1.04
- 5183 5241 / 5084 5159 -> 1.05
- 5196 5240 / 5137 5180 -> 0.92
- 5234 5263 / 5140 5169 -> 0.95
